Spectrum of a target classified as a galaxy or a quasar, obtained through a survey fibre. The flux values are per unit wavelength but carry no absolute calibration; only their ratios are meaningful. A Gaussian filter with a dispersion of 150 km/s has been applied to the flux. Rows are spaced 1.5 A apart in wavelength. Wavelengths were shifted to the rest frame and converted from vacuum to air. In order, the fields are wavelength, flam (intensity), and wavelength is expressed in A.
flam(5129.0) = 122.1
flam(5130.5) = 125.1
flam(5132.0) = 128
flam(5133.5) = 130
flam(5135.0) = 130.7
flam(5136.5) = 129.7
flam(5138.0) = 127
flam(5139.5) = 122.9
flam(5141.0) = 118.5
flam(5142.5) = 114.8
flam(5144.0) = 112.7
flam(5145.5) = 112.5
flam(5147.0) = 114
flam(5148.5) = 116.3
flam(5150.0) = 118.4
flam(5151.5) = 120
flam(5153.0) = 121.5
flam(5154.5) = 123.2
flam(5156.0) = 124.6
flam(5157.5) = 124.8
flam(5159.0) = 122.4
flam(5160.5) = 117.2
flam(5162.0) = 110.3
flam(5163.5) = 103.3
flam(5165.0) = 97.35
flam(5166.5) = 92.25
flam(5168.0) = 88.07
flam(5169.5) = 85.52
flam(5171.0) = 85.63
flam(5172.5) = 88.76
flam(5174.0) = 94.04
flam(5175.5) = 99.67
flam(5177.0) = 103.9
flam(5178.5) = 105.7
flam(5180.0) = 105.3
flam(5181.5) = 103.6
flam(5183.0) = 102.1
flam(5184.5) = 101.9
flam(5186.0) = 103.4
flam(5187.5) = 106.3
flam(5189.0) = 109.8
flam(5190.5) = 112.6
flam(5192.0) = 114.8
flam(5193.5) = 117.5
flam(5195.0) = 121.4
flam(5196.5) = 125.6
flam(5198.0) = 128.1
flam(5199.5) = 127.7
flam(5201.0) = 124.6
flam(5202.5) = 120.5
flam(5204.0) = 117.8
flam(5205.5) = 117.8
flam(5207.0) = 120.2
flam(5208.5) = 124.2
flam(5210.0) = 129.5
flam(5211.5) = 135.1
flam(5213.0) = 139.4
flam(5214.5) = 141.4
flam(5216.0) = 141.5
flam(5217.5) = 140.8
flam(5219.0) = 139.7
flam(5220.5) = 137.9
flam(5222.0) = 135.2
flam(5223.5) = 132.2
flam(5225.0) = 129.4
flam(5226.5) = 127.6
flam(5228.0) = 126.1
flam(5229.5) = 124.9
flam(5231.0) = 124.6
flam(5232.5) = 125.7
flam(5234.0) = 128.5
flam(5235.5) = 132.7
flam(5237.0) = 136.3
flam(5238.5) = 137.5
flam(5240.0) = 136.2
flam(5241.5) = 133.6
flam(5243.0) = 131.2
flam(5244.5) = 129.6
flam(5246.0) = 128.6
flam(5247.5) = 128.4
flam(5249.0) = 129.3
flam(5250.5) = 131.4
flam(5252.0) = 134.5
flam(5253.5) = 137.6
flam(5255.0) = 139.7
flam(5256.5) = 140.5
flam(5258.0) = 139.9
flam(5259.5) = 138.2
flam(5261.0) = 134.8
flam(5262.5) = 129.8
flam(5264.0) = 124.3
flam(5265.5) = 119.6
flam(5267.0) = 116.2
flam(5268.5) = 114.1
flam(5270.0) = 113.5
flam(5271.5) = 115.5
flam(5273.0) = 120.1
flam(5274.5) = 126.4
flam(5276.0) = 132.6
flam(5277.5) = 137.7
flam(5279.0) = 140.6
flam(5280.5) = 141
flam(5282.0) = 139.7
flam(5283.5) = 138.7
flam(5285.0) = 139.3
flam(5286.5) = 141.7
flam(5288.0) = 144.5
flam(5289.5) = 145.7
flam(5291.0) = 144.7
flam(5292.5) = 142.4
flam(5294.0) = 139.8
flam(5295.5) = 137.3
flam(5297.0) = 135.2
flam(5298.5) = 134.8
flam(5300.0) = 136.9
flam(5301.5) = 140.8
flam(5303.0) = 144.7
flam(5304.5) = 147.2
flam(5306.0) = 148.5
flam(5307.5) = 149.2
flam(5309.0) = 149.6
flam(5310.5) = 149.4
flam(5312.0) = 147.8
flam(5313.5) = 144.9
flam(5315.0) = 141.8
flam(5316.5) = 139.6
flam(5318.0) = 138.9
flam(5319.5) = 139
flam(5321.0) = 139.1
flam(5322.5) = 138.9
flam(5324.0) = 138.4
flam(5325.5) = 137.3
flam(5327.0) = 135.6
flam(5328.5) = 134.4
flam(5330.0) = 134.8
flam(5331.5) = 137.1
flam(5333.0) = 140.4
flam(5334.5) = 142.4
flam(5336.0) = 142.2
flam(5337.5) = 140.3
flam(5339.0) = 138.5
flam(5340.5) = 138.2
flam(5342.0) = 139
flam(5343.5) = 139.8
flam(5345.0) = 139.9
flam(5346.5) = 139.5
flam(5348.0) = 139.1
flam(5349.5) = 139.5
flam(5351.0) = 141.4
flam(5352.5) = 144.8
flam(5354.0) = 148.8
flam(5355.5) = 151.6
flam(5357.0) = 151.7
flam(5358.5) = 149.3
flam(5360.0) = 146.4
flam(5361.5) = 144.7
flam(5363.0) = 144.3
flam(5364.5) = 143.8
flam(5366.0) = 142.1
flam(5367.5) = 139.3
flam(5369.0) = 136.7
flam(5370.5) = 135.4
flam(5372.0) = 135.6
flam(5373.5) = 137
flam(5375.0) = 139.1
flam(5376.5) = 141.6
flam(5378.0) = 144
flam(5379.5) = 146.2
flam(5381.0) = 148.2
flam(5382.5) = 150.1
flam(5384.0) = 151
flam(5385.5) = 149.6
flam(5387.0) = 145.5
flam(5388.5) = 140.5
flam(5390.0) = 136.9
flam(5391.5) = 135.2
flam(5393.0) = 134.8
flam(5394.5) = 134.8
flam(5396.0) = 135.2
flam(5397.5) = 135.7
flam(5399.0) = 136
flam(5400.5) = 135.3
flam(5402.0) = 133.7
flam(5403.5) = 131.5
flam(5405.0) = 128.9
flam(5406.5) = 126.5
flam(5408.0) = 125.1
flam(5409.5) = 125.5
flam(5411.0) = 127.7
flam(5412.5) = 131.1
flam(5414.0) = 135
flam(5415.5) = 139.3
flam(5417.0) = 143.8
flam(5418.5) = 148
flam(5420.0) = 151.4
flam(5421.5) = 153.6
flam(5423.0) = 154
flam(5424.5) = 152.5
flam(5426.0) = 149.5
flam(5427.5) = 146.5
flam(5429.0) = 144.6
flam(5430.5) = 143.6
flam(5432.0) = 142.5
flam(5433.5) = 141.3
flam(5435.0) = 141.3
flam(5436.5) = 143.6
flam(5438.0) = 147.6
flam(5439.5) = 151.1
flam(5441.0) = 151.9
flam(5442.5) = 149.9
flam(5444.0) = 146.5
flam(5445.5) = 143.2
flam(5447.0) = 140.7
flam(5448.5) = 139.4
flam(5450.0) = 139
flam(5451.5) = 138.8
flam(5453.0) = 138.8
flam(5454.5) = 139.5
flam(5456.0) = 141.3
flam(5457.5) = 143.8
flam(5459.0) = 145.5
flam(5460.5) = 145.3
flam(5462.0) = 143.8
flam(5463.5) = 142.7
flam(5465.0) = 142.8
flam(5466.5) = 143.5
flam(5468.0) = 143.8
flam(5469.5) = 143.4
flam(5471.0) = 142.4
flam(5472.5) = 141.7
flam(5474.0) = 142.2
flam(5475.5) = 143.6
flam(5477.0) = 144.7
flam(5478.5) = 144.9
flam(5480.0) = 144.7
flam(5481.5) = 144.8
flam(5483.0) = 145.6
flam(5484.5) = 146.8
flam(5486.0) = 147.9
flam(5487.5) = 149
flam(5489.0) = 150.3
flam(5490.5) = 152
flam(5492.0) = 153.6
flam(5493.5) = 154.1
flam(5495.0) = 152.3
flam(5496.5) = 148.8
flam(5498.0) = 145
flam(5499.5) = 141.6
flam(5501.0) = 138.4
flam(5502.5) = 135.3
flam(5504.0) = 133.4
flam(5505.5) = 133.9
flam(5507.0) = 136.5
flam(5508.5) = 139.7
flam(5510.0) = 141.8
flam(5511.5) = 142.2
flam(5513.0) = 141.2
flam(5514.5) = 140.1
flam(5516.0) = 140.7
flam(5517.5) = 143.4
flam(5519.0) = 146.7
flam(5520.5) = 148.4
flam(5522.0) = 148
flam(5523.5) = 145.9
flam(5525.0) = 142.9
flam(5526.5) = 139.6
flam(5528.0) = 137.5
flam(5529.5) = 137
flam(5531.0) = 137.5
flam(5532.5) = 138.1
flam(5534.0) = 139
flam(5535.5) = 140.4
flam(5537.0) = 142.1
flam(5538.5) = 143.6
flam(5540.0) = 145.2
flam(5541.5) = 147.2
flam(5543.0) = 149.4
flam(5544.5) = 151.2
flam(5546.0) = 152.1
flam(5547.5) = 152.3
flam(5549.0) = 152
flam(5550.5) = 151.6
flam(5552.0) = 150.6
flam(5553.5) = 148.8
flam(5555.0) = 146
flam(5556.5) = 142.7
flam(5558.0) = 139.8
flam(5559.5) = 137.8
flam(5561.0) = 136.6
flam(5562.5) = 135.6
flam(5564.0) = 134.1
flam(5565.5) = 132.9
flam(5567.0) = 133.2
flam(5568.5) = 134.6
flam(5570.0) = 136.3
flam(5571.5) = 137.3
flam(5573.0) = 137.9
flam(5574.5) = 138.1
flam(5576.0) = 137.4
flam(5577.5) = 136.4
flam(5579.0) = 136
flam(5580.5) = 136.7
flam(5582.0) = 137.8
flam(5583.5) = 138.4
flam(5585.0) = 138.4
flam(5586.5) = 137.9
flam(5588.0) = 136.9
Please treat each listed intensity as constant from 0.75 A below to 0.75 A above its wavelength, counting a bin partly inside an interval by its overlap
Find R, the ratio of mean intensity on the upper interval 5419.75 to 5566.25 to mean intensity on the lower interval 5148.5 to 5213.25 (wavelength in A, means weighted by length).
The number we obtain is 1.3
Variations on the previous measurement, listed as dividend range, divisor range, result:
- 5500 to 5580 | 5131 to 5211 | 1.24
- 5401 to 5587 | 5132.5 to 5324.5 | 1.12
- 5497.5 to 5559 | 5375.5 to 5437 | 1.02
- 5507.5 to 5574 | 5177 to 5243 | 1.15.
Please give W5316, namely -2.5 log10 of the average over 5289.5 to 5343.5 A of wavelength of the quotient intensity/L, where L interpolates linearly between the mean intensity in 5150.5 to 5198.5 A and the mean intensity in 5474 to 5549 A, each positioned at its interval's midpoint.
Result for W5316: -0.145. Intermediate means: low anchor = 108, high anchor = 144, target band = 141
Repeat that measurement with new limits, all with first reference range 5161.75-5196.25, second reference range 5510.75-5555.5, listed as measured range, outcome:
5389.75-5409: -0.03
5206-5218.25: -0.25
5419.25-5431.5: -0.14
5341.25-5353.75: -0.15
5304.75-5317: -0.23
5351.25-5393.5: -0.14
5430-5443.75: -0.10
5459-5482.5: -0.05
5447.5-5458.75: -0.04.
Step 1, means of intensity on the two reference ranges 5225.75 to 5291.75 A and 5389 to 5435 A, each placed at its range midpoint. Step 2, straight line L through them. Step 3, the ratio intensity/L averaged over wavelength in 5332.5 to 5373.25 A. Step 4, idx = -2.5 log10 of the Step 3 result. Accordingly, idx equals -0.05 mag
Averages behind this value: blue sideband 132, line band 142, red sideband 139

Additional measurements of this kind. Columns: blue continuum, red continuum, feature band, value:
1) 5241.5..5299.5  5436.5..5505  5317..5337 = -0.02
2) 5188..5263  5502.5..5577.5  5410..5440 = -0.05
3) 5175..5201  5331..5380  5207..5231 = -0.14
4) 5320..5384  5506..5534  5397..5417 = 0.07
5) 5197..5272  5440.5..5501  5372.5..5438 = 0.00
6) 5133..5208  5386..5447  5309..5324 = -0.10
